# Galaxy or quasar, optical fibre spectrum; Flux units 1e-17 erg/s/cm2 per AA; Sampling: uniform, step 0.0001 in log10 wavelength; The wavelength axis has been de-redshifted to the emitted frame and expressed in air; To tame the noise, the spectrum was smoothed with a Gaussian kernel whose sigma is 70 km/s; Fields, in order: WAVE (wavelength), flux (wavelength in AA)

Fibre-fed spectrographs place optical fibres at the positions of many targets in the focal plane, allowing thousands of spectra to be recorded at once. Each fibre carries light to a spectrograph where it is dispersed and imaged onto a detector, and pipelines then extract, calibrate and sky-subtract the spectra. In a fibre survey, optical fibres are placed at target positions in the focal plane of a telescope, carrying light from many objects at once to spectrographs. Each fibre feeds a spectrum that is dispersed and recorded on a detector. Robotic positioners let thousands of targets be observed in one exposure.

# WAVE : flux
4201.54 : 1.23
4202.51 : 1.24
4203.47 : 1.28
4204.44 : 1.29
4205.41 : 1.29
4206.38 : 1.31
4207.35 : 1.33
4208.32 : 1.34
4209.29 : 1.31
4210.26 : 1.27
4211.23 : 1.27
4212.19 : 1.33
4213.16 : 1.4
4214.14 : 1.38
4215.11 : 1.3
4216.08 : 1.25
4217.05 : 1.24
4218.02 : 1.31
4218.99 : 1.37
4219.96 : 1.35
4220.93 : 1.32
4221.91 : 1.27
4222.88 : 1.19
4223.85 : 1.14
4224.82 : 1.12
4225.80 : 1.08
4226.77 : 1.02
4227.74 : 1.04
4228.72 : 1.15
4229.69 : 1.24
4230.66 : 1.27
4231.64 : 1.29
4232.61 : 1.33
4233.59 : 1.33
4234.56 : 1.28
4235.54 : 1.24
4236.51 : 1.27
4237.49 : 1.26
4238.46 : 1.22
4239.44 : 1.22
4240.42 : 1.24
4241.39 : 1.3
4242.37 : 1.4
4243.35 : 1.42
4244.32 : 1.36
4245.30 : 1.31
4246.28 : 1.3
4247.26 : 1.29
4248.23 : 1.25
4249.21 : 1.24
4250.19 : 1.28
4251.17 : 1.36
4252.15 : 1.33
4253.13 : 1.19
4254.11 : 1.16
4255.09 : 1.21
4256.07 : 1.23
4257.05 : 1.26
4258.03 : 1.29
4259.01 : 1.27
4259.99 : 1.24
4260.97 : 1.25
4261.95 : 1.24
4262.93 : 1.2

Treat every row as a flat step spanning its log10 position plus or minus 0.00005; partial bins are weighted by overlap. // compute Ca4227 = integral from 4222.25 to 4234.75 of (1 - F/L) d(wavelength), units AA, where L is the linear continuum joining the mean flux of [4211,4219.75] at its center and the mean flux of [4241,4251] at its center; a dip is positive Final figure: 1.2 AA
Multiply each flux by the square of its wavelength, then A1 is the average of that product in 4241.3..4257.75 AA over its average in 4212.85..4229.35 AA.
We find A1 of 1.06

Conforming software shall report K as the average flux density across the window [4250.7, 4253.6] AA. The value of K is 1.29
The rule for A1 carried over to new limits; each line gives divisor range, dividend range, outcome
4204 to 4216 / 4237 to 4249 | 1.00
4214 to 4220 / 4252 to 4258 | 0.96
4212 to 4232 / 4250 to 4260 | 1.03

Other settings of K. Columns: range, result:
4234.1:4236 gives 1.26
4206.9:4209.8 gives 1.32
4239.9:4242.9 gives 1.31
